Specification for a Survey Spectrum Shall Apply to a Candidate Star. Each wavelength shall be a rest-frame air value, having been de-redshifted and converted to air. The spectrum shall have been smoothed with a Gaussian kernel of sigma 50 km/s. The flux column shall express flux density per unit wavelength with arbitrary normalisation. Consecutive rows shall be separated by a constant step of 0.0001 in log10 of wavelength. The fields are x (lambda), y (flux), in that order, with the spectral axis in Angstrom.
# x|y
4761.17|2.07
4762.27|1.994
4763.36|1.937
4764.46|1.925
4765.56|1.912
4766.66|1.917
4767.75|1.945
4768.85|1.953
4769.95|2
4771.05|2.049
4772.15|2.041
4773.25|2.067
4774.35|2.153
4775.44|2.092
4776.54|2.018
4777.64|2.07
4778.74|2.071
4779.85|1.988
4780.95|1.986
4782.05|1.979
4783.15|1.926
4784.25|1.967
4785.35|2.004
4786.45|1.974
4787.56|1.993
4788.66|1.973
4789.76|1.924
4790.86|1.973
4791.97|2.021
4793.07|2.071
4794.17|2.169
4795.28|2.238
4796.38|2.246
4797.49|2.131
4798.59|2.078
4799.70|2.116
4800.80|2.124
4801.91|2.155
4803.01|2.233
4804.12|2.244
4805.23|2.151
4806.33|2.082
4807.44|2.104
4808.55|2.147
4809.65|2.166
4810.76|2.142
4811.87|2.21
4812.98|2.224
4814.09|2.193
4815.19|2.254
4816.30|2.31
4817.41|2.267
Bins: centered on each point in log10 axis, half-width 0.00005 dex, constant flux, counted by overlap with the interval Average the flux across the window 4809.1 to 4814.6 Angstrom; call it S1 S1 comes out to 2.19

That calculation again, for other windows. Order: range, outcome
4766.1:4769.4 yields 1.94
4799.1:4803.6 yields 2.16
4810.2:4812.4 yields 2.17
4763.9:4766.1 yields 1.91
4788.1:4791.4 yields 1.96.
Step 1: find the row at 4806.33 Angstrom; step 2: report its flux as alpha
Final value 2.082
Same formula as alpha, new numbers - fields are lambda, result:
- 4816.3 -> 2.31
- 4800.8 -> 2.124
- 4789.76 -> 1.924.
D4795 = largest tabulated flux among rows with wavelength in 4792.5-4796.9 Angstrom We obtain 2.246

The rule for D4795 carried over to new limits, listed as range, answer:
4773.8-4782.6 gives 2.153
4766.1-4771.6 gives 2.049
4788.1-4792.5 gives 2.021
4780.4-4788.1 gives 2.004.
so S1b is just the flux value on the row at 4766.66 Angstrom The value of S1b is 1.917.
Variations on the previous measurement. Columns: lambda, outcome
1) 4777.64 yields 2.07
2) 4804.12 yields 2.244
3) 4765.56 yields 1.912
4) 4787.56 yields 1.993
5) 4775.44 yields 2.092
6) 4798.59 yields 2.078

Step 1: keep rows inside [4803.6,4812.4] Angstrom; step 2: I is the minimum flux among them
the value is 2.082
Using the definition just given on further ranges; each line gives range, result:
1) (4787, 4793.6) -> 1.924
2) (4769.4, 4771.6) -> 2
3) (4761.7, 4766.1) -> 1.912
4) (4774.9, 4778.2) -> 2.018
